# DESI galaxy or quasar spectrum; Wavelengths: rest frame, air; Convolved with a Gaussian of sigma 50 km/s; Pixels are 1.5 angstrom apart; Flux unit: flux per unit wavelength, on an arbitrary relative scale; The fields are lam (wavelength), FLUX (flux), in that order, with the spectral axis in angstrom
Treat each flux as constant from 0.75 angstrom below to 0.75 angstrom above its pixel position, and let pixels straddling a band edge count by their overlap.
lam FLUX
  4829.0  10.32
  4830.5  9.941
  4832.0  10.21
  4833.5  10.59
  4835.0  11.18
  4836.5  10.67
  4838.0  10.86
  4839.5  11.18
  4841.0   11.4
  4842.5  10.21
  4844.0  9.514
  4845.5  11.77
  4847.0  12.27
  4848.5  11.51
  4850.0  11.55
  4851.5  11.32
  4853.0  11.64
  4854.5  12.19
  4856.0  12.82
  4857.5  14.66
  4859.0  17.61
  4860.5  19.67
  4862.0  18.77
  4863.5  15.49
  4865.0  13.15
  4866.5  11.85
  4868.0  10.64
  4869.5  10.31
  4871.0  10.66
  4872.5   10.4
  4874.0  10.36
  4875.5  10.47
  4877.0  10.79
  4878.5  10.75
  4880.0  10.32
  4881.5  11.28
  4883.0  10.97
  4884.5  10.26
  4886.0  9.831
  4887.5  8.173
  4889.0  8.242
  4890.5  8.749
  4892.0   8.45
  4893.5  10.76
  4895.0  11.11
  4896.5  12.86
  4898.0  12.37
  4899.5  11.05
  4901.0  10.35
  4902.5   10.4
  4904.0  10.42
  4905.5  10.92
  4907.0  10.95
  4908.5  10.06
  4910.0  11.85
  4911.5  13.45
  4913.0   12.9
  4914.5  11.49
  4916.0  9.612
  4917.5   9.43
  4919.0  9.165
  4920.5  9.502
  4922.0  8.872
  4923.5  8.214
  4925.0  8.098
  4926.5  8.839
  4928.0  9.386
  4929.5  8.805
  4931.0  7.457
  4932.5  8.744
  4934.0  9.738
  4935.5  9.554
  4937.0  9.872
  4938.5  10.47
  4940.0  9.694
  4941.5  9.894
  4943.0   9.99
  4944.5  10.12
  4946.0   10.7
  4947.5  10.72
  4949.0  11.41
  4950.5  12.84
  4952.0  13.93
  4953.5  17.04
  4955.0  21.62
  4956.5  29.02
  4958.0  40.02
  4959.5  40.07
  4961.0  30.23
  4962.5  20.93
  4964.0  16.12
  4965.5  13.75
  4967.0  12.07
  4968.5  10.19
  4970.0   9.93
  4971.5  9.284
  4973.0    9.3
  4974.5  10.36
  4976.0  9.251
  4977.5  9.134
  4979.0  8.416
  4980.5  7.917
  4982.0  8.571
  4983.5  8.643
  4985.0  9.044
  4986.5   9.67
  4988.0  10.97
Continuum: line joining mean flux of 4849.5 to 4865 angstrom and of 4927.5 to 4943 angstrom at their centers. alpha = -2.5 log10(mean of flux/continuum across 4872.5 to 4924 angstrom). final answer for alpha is 0.13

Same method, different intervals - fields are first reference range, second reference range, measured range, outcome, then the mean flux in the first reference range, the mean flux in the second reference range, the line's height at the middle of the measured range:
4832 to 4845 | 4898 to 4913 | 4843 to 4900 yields -0.07 mag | 10.7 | 11.2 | 10.9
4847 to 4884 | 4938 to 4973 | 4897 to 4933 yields 0.39 mag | 12.4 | 16.4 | 14.6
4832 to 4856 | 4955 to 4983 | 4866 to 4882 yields 0.17 mag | 11.2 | 16.4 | 12.5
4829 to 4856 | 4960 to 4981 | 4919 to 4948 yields 0.31 mag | 11.1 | 13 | 12.5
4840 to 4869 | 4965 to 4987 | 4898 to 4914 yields 0.03 mag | 13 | 9.66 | 11.6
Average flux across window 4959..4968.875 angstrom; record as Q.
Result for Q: 20.4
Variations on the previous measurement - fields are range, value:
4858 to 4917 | 11.5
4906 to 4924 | 10.5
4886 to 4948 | 10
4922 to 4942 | 9.12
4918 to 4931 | 8.79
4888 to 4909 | 10.5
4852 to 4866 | 15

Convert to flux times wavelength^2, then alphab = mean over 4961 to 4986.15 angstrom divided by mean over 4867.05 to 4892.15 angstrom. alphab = 1.17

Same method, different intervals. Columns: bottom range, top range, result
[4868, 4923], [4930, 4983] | 1.36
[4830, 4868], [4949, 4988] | 1.29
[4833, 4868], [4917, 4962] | 1.14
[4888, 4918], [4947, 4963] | 2.16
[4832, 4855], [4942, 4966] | 1.81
